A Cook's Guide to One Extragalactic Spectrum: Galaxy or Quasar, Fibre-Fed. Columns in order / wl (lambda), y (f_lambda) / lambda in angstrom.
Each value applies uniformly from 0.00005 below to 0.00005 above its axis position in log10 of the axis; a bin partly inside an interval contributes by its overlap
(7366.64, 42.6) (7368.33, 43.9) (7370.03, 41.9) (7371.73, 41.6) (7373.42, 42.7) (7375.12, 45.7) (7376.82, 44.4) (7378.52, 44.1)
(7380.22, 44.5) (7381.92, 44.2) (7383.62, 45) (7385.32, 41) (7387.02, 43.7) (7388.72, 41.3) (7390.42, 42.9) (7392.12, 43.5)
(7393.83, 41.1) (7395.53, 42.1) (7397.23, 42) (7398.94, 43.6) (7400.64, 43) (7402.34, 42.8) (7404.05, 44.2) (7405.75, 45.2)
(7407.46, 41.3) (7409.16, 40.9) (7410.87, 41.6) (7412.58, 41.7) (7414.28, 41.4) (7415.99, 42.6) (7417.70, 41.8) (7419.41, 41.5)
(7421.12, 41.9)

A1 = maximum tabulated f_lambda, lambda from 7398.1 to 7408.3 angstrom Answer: 45.2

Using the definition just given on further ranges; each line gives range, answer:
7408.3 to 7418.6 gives 42.6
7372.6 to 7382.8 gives 45.7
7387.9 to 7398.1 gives 43.5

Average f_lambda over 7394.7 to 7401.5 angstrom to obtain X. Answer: 42.7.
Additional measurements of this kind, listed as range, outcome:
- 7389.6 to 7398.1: 42.3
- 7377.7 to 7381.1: 44.3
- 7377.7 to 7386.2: 43.8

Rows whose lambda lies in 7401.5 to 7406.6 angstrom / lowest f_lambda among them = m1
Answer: 42.8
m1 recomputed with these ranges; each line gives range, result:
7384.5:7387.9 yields 41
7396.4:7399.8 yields 42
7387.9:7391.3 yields 41.3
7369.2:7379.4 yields 41.6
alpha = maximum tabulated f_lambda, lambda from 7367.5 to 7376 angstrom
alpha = 45.7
